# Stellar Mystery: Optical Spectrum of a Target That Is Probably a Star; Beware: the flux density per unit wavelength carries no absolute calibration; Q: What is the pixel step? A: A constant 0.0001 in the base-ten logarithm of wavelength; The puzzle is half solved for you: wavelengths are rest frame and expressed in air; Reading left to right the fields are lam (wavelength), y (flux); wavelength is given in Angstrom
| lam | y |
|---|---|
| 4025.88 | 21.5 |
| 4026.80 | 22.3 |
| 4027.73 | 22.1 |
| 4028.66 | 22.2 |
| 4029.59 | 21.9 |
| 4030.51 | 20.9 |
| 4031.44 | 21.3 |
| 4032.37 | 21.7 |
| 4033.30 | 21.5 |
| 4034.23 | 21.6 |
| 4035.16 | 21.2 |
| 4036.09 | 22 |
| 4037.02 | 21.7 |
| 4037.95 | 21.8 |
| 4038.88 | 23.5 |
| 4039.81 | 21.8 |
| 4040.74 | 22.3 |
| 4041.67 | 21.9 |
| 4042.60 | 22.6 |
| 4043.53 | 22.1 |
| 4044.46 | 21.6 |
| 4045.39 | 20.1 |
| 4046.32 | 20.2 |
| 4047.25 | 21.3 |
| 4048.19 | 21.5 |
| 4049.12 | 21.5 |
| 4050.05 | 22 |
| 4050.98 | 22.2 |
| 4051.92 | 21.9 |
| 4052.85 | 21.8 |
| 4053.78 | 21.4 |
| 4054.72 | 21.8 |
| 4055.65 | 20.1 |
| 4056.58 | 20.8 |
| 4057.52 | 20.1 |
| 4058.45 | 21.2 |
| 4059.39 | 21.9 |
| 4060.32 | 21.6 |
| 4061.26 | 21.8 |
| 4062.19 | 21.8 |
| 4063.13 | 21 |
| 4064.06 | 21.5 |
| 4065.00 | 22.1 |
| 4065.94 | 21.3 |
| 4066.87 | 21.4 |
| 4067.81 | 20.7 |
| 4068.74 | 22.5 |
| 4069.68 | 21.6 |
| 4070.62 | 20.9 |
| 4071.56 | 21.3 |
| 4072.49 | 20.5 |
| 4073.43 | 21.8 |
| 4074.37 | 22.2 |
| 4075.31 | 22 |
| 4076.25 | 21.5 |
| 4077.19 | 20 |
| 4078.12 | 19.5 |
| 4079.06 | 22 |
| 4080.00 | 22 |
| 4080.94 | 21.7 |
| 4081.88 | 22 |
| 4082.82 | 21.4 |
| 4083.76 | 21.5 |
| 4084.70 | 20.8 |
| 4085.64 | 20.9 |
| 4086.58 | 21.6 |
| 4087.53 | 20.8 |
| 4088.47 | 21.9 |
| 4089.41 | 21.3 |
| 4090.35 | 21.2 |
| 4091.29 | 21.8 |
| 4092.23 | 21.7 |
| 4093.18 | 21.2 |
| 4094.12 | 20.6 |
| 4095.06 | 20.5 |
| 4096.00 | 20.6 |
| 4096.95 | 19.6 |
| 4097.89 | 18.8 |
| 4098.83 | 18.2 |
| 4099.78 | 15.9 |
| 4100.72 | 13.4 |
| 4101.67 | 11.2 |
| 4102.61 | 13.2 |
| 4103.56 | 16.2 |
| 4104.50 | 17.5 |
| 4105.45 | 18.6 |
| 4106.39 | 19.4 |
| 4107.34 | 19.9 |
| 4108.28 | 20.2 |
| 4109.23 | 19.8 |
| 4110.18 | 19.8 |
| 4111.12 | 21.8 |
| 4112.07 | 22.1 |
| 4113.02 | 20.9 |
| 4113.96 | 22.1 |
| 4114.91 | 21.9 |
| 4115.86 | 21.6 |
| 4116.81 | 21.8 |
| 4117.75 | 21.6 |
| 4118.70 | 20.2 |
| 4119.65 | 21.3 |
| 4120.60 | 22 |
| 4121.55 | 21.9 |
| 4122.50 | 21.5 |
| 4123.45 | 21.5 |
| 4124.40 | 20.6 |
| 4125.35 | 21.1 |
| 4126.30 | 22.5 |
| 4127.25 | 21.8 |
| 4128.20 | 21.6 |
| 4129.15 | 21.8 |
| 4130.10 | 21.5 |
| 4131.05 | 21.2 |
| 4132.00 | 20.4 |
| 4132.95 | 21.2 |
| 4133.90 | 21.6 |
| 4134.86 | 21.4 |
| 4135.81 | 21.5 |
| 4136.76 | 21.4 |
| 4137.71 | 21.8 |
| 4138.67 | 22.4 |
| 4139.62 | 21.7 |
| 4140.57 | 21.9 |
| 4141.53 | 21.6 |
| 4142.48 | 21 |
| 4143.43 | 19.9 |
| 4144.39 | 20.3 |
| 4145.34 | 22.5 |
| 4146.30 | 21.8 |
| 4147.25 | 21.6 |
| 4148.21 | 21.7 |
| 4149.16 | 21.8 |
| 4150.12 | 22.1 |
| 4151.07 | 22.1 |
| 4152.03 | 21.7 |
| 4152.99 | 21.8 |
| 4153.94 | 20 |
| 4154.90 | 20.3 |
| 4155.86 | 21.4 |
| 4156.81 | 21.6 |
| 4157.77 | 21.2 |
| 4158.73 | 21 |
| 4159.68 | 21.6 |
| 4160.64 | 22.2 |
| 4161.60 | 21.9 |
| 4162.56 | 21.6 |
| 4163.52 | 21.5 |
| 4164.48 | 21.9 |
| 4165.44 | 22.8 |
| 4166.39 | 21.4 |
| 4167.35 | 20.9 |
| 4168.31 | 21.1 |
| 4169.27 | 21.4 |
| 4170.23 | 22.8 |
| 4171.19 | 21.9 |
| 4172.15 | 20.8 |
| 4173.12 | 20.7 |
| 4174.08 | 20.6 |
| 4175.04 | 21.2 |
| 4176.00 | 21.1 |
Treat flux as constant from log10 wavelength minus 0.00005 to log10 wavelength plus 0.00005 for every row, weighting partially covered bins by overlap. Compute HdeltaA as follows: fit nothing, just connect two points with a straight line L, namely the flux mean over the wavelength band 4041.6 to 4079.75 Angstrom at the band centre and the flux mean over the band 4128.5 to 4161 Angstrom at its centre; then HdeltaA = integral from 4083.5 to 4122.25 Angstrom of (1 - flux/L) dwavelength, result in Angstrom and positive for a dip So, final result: 2.7 Angstrom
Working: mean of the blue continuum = 21.4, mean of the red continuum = 21.4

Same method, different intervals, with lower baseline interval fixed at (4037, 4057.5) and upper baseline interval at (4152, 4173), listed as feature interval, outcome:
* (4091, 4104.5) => 2.2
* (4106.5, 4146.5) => 0.3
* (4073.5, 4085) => 0.1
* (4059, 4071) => 0.0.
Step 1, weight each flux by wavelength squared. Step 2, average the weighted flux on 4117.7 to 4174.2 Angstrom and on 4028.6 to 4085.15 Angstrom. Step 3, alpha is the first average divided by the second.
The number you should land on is 1.04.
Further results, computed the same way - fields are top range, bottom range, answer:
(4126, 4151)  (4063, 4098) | 1.04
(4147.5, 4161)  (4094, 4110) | 1.23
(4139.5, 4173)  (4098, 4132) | 1.10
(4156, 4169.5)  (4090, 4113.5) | 1.17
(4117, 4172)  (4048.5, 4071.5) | 1.04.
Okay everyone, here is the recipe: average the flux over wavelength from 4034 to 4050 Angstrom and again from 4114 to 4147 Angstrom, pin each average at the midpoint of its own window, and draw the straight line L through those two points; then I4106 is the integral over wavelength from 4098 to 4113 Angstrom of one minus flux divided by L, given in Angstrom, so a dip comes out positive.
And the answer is 2.5 Angstrom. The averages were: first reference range 21.7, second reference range 21.5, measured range 17.9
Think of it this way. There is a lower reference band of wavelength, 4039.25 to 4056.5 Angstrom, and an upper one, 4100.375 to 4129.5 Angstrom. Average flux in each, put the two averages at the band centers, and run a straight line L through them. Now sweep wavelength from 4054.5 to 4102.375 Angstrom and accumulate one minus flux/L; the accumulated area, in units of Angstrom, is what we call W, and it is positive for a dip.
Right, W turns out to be 0.54 Angstrom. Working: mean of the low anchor 21.6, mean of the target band 20.7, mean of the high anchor 20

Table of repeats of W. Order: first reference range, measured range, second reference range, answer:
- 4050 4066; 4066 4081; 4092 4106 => -1.0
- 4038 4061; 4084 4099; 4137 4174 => 0.5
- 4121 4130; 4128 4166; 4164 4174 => 0.1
